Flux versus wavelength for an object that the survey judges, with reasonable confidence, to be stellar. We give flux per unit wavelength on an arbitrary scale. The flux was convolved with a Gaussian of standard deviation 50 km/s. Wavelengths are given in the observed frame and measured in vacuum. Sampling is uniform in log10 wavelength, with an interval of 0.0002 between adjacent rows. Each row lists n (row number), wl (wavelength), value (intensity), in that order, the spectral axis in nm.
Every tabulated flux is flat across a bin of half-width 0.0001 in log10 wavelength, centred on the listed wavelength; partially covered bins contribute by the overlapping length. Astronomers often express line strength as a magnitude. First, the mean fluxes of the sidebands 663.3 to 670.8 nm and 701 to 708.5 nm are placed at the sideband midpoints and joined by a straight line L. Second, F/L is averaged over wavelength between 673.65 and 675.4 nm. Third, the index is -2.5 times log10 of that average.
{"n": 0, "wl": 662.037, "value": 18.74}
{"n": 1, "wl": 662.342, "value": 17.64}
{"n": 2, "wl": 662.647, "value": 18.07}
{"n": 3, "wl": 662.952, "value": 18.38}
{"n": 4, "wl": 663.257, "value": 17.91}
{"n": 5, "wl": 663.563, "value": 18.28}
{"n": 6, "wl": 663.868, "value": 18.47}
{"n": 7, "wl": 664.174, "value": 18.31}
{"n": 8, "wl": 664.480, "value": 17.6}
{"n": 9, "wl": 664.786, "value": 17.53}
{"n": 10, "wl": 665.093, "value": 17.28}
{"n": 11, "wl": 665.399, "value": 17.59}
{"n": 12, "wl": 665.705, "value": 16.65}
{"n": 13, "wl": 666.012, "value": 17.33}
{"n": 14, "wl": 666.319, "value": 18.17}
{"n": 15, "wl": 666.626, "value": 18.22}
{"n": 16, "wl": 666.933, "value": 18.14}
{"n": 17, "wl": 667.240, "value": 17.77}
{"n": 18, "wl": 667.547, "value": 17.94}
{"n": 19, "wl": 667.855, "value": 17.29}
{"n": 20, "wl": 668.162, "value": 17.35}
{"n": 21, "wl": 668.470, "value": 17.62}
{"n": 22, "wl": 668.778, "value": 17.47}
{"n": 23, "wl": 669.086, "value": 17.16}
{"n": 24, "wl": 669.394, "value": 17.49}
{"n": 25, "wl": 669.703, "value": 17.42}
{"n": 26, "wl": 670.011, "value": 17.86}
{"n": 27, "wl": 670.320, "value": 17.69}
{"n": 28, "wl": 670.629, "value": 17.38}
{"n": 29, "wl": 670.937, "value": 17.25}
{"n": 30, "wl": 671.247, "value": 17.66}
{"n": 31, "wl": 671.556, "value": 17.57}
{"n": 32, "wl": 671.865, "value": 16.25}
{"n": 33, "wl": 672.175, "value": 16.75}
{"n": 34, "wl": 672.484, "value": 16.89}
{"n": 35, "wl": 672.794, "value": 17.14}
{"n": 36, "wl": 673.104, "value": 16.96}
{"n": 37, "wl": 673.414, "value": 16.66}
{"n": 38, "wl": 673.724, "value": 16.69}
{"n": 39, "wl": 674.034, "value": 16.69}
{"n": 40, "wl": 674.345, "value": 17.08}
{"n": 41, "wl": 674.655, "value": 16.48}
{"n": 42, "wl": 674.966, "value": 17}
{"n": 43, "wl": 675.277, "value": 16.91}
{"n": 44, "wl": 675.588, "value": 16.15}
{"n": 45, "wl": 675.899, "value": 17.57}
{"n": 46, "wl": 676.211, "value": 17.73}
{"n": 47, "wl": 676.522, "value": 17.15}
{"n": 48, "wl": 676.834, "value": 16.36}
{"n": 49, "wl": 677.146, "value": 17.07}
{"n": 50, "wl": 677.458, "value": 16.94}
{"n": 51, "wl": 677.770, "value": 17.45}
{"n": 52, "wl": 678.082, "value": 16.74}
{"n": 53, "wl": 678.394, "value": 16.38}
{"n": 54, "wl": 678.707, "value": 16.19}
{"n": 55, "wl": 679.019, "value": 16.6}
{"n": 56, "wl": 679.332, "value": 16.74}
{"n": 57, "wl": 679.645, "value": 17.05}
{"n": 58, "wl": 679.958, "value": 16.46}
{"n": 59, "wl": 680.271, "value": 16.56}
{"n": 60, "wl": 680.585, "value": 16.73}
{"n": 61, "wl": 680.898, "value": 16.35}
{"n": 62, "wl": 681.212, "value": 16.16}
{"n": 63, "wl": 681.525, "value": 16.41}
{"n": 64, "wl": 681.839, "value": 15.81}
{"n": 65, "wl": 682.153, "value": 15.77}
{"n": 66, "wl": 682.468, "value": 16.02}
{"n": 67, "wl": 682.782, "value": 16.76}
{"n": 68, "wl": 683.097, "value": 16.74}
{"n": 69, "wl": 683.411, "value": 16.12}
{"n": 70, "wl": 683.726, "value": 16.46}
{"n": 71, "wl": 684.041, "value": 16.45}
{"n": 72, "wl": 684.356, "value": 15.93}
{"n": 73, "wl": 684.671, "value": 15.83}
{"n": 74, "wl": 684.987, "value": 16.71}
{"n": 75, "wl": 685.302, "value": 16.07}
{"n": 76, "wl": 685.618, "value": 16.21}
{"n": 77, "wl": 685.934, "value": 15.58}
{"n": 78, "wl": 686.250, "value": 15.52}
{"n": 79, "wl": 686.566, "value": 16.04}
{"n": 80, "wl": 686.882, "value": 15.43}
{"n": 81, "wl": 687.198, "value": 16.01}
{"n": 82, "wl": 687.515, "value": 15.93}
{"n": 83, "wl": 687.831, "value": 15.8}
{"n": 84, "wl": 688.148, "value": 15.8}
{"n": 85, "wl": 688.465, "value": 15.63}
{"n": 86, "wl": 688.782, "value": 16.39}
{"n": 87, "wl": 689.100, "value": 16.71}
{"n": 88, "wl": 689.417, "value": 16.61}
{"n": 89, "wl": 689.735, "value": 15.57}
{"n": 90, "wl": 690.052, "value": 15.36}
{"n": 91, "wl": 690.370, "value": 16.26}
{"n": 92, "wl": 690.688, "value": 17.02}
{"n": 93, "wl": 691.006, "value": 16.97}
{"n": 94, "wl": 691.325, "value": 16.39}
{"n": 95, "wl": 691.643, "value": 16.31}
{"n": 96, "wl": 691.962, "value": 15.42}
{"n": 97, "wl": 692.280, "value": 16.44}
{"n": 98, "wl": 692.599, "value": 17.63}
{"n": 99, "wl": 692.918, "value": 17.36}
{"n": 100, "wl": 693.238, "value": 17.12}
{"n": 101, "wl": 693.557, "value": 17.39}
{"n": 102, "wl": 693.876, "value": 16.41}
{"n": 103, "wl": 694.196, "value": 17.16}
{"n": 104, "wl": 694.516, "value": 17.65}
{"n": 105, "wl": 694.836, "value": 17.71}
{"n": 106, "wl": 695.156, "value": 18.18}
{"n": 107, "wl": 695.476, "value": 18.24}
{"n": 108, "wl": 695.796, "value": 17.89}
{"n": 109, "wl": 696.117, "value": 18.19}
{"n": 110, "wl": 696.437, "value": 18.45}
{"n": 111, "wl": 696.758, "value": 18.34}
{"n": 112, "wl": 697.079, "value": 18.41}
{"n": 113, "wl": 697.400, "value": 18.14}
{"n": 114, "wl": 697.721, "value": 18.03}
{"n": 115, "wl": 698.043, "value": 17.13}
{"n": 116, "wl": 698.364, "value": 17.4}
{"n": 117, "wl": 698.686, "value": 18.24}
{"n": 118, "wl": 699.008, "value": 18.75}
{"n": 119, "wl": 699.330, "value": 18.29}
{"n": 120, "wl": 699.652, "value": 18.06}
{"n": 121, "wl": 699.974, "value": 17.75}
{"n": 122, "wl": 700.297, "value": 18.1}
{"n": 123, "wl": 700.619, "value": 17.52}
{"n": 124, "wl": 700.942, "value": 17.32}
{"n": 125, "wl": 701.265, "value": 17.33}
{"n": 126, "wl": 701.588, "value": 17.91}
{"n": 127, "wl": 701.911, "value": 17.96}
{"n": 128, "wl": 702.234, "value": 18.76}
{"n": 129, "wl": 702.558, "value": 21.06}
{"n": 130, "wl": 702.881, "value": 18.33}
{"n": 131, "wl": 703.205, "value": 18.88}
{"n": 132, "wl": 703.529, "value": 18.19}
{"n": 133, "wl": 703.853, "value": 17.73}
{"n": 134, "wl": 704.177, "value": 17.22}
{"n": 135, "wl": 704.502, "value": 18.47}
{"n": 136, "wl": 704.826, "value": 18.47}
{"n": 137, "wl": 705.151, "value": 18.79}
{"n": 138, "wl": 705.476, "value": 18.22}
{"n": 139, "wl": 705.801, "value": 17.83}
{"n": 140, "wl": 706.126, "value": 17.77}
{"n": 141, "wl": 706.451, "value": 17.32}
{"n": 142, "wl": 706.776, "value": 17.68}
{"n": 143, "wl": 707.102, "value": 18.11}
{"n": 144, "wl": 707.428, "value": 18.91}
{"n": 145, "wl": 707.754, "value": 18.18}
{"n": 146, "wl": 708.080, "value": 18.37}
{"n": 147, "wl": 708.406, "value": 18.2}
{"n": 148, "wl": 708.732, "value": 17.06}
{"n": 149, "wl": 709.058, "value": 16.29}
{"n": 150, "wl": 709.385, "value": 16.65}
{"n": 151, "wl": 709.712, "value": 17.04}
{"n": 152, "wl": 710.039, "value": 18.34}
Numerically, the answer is 0.061 mag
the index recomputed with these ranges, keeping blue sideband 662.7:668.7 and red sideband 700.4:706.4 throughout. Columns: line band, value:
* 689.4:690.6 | 0.13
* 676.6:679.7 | 0.07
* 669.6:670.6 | 0.01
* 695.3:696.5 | 0.00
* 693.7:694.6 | 0.07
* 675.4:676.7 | 0.05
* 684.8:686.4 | 0.13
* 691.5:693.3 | 0.09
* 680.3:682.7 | 0.11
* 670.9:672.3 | 0.05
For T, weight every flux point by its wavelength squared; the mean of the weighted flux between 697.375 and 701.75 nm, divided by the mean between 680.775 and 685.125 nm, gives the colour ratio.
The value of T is 1.15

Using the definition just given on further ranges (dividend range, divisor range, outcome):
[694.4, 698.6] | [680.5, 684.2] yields 1.15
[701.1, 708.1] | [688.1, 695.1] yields 1.14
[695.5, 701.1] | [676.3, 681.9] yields 1.14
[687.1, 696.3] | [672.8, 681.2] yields 1.04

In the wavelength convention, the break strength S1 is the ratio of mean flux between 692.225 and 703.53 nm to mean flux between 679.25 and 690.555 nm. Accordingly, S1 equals 1.11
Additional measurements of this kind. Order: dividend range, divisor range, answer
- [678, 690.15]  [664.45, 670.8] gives 0.92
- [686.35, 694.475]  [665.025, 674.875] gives 0.95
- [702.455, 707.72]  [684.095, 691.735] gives 1.14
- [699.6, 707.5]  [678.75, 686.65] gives 1.11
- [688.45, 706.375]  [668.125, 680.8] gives 1.04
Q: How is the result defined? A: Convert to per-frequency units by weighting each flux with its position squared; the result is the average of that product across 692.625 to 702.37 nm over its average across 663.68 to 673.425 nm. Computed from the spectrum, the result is 1.1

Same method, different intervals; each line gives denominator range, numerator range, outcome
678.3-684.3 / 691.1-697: 1.10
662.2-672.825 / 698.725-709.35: 1.14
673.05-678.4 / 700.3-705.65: 1.17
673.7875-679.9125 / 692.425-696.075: 1.10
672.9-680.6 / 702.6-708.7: 1.18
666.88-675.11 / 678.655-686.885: 0.98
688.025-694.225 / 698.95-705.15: 1.14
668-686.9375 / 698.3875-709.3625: 1.17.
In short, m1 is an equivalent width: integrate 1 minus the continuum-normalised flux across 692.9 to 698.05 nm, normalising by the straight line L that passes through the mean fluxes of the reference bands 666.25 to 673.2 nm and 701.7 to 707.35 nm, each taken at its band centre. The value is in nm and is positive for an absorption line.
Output 0.08 nm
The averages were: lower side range 17.4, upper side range 18.3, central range 17.8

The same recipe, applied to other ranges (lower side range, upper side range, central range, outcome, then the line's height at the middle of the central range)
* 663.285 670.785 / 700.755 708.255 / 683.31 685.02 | 0.16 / 17.9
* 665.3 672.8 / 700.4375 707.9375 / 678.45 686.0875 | 0.60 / 17.7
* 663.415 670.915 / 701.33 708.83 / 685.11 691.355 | 0.67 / 18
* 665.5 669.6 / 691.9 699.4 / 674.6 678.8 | 0.17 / 17.6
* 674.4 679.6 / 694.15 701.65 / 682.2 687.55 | 0.36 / 17.3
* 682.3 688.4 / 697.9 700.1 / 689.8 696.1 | 0.05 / 17.1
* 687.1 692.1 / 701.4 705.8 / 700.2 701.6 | 0.03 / 18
